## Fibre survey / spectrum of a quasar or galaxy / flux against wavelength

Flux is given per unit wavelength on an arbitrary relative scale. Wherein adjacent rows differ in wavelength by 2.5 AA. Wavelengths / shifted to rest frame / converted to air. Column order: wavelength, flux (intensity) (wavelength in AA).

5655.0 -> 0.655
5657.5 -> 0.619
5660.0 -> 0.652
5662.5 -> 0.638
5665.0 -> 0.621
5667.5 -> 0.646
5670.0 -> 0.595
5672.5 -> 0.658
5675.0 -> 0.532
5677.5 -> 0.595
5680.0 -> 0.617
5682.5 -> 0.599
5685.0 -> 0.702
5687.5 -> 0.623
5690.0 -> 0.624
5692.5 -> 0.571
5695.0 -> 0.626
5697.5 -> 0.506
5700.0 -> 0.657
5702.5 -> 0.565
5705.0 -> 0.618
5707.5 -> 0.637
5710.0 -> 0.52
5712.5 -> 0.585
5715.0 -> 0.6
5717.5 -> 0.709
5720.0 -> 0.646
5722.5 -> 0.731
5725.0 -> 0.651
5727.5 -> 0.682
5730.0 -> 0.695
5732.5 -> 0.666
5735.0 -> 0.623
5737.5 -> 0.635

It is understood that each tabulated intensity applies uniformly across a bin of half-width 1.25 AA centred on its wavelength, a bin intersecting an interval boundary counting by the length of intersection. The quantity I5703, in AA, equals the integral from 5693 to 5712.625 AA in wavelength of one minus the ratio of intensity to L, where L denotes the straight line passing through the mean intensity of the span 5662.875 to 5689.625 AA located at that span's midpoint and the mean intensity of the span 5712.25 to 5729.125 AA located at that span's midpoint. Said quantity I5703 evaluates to 1.7 AA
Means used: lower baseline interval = 0.62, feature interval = 0.589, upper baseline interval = 0.663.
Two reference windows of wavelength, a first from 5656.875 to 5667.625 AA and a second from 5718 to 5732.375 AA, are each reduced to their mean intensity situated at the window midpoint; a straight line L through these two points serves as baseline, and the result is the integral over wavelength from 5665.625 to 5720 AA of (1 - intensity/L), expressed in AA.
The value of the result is 3.9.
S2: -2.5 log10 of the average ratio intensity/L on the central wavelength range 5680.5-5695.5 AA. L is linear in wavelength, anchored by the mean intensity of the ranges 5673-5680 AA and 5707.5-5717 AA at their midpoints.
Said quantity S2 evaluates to -0.07 mag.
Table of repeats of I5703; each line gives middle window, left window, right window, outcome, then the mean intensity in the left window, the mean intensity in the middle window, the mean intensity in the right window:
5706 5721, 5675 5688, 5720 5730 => 1.1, 0.618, 0.616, 0.684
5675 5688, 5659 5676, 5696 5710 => -0.2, 0.621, 0.618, 0.59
